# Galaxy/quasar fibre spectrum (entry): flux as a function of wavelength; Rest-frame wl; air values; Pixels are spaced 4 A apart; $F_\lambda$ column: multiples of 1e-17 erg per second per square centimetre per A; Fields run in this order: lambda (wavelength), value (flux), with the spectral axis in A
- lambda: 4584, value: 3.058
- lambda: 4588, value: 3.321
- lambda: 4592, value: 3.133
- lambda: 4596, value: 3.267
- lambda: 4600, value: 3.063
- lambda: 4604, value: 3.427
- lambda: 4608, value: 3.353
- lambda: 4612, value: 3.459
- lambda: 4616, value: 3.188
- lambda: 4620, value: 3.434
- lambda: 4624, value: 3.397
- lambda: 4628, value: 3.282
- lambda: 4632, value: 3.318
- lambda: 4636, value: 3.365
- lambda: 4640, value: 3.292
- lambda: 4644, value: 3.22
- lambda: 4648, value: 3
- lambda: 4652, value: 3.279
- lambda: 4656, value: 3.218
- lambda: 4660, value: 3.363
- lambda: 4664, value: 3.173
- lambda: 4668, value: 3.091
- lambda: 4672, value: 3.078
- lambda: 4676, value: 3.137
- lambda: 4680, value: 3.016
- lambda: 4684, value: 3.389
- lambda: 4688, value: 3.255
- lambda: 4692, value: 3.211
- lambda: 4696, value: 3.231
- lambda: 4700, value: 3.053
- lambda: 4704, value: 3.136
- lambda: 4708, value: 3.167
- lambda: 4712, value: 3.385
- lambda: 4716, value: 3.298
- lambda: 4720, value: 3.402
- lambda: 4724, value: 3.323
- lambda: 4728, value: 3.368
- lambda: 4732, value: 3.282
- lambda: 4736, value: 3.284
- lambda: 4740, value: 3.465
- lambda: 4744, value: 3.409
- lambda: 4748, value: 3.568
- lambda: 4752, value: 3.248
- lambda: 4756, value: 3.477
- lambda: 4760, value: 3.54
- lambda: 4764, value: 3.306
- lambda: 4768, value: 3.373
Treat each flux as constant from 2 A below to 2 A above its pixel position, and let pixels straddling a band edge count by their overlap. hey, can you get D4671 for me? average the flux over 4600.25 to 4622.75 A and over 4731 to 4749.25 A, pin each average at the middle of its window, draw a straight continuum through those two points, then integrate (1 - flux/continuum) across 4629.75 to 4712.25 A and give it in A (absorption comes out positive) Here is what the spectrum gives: 4.1 A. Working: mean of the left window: 3.35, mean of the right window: 3.4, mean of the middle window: 3.2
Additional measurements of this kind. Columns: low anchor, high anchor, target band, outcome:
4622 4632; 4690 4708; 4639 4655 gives 0.5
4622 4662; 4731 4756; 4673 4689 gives 0.6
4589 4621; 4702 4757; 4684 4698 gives 0.3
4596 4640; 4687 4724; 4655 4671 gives 0.4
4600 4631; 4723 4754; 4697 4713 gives 0.9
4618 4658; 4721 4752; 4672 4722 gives 1.8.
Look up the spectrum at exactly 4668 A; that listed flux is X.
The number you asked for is 3.091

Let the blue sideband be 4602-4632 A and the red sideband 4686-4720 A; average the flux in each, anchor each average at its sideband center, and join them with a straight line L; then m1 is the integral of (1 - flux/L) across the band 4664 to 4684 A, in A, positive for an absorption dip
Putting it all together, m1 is 0.9 A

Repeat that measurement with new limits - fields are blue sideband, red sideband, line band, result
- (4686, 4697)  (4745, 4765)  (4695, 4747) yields 0.4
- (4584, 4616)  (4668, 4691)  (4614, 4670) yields -0.7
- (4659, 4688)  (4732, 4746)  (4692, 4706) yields 0.4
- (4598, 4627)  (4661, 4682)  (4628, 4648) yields -0.2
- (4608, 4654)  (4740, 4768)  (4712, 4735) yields 0.4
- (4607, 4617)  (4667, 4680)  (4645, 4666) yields -0.3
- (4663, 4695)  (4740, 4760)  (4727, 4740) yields 0.2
